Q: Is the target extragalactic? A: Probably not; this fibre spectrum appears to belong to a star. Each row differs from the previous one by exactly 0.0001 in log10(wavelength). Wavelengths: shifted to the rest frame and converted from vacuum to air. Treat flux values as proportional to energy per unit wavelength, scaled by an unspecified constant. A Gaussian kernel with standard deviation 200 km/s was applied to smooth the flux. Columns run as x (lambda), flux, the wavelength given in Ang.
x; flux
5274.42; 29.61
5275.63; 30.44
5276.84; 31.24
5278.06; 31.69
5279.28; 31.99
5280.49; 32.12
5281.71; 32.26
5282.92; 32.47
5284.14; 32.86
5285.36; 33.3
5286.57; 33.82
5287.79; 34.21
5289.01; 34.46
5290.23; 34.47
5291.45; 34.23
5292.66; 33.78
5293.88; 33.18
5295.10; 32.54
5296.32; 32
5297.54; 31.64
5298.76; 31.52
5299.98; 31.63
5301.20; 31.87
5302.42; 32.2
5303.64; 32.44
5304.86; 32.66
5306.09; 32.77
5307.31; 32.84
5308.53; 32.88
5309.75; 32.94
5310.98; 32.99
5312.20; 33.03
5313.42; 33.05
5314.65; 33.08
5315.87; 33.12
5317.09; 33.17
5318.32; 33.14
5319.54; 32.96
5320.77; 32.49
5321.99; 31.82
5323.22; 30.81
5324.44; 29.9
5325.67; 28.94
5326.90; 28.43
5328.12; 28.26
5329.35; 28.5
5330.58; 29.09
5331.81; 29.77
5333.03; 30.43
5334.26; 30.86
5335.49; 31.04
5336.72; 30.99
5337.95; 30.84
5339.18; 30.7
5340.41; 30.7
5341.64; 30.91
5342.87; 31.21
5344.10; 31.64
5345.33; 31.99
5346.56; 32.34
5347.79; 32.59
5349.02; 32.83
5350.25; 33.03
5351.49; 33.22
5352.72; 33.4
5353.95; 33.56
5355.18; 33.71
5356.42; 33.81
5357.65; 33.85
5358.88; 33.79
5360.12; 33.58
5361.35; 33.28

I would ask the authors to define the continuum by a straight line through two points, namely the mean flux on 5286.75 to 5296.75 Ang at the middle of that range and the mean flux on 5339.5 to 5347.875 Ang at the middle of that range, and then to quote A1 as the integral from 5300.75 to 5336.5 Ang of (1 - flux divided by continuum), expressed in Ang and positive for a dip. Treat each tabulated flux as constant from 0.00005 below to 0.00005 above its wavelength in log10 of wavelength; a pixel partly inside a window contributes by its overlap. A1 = 1.1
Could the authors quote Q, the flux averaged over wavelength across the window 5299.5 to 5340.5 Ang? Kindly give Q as 31.5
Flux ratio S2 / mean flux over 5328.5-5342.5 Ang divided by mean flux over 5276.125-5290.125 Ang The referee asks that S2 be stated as 0.9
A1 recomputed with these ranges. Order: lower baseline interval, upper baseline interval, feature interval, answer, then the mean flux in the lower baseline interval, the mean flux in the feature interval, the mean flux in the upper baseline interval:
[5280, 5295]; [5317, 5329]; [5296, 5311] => -0.04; 33.4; 32.3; 30.8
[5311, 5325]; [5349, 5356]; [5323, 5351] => 1.91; 32.5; 30.7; 33.3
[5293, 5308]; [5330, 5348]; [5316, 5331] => 0.38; 32.3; 30.7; 31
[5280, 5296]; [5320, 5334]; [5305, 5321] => -0.94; 33.3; 32.9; 29.9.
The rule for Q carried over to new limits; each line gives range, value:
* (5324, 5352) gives 30.8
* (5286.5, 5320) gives 32.9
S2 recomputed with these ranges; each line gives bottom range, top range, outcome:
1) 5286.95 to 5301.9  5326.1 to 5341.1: 0.91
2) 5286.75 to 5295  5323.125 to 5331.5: 0.86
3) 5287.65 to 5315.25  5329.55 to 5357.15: 0.97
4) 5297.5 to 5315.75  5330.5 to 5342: 0.94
